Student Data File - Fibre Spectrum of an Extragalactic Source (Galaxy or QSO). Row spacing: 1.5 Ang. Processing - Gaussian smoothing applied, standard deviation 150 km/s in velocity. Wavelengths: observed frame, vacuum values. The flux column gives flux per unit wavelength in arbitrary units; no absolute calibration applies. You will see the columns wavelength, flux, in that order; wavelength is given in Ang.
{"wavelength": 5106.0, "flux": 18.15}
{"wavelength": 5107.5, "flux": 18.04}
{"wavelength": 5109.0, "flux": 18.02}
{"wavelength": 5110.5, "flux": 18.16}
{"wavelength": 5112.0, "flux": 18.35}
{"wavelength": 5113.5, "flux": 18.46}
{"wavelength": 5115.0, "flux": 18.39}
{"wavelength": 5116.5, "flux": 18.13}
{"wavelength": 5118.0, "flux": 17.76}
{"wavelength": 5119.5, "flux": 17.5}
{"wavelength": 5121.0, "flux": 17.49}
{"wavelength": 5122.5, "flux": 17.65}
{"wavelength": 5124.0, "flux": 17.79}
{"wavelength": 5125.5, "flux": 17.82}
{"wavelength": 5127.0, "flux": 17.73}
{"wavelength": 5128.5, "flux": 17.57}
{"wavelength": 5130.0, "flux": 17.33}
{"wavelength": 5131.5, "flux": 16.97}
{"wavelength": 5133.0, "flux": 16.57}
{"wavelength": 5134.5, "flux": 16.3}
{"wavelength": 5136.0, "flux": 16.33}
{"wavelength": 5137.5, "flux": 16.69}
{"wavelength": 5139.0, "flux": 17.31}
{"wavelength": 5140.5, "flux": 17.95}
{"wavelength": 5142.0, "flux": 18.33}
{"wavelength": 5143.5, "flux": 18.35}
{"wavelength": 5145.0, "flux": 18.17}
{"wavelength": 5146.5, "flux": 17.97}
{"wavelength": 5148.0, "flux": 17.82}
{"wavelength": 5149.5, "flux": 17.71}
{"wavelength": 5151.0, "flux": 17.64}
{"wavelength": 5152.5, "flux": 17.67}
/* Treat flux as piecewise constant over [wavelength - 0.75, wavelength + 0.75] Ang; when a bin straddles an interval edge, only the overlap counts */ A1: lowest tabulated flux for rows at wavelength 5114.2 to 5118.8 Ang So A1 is 17.76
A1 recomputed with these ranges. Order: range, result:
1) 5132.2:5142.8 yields 16.3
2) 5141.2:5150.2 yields 17.71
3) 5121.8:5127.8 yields 17.65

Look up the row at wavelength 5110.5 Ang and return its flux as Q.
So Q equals 18.16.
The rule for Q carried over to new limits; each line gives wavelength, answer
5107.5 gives 18.04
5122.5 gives 17.65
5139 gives 17.31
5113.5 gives 18.46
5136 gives 16.33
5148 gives 17.82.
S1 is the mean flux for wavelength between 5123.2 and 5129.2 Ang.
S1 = 17.7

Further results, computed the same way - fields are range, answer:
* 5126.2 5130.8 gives 17.5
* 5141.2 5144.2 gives 18.3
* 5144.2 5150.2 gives 17.9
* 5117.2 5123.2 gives 17.6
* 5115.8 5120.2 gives 17.8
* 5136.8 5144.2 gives 17.7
